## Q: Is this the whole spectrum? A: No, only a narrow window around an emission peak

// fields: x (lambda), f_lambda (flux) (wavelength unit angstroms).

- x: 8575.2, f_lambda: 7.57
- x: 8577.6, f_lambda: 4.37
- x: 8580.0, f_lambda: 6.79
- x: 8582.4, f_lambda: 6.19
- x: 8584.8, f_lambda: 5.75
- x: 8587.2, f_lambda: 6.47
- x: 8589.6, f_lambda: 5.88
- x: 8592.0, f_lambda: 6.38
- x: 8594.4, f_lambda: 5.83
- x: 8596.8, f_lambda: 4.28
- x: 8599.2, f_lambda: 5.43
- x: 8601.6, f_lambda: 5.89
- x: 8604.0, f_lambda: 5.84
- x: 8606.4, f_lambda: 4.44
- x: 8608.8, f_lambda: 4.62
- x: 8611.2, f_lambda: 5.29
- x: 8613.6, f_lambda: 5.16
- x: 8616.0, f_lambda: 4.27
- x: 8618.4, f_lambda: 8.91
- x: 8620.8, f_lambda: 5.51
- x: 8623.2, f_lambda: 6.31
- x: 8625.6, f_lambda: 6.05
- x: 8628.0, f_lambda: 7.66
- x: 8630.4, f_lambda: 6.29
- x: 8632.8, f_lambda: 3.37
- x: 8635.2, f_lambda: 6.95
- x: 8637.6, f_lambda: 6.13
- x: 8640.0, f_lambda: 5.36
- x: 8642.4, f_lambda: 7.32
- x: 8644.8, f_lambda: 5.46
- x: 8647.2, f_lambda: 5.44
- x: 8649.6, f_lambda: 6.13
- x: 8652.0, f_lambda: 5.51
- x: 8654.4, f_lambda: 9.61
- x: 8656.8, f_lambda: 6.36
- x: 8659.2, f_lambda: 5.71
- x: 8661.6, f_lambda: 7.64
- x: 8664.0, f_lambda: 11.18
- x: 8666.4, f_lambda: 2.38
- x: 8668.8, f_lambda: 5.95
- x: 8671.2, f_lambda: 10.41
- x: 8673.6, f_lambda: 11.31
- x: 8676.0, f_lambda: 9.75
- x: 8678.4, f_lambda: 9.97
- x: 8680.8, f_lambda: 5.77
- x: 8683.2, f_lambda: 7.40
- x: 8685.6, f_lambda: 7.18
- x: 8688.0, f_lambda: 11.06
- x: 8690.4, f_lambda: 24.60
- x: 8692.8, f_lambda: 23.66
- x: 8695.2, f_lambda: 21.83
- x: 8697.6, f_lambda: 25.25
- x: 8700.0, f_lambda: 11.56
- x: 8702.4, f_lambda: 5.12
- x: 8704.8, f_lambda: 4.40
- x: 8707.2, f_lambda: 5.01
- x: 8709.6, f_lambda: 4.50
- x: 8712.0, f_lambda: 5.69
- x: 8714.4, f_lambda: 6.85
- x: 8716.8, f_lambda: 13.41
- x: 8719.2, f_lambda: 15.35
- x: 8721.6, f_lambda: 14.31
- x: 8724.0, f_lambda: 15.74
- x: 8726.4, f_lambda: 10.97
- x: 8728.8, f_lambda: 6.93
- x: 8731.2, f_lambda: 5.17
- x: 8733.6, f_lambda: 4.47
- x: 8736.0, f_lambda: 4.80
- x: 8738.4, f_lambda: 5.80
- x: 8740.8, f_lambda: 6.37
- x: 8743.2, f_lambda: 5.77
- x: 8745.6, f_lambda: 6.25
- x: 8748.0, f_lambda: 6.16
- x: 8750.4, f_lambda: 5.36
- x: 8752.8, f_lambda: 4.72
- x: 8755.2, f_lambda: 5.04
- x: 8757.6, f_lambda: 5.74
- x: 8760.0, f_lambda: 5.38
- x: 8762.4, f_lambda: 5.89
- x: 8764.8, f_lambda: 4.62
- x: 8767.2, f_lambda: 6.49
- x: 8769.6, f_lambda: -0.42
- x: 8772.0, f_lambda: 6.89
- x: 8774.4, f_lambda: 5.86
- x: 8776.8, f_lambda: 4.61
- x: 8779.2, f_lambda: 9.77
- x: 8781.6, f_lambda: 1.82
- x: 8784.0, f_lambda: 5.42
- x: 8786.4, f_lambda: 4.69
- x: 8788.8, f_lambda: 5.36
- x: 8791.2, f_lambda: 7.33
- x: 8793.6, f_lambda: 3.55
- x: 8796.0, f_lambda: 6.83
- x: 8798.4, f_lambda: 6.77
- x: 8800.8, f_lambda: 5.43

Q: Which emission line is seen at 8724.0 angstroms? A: [N II] 6583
